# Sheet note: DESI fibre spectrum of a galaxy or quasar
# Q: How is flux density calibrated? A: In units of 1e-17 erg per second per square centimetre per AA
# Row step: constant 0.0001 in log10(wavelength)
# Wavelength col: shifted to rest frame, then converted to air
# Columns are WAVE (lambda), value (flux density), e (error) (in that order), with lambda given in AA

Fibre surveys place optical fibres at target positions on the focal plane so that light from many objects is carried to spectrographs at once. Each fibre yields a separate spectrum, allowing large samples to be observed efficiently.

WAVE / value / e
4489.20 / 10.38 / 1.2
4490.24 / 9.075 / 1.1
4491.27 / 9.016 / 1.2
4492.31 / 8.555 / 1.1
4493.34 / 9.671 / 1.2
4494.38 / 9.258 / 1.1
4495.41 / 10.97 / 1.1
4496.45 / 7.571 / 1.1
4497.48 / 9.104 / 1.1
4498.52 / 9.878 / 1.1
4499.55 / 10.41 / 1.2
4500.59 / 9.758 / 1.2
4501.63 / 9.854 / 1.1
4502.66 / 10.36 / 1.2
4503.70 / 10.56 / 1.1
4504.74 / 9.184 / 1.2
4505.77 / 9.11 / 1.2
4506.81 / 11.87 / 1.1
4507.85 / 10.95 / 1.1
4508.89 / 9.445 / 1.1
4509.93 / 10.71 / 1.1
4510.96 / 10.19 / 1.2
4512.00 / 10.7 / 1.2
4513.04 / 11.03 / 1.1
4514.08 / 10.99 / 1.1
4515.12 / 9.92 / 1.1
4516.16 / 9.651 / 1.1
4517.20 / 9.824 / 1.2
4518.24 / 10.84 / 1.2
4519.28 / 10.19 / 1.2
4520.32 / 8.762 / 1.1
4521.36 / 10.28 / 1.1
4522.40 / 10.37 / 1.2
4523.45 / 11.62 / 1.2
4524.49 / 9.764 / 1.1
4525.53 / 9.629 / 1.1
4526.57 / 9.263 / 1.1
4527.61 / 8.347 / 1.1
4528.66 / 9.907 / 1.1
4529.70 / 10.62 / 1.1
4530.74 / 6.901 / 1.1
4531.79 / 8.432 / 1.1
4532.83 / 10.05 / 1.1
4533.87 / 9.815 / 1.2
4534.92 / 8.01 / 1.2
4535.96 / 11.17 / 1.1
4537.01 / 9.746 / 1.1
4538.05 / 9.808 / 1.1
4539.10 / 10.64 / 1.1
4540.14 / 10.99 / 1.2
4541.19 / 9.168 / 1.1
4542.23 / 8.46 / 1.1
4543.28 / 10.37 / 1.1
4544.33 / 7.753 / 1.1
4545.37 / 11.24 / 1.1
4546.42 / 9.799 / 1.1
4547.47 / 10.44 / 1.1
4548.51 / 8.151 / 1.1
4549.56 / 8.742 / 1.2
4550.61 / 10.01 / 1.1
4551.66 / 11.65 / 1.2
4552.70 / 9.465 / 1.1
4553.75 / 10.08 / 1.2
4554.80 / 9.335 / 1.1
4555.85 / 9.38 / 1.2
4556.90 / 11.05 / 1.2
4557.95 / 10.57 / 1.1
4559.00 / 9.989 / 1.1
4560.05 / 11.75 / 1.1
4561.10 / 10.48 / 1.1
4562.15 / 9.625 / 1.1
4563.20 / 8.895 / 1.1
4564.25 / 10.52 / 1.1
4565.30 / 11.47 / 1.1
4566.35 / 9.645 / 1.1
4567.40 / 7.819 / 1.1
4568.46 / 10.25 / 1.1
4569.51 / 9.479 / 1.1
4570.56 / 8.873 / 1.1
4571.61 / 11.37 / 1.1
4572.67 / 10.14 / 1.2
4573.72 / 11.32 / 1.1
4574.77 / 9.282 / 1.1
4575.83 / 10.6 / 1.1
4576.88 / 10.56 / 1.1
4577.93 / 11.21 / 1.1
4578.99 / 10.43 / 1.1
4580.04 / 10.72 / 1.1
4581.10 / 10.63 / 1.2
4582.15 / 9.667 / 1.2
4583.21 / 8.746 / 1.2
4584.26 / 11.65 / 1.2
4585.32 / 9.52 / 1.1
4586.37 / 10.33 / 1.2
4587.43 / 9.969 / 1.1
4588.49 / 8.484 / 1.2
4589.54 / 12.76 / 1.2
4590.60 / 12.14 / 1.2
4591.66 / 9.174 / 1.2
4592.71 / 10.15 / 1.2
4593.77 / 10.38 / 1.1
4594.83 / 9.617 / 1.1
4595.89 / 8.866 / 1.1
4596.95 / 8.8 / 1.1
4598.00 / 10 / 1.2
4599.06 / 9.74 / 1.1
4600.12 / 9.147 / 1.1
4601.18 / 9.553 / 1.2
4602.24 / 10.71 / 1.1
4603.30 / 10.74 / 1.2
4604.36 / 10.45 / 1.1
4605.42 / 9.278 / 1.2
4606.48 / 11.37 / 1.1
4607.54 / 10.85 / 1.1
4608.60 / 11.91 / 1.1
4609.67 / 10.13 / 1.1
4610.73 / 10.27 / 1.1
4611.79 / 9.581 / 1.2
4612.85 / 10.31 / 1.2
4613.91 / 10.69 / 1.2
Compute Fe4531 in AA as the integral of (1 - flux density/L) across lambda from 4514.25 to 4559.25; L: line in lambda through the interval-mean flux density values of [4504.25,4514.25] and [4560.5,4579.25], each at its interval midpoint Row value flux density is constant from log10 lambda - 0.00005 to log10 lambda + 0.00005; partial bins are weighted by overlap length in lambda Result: 2.2 AA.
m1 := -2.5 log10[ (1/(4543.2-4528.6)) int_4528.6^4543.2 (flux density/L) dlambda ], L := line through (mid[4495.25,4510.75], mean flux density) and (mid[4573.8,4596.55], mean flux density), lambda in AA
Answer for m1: 0.06 mag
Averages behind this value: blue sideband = 9.97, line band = 9.57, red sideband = 10.2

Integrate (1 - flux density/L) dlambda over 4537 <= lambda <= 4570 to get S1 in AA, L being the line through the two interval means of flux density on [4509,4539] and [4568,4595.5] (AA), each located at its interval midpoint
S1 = 0.6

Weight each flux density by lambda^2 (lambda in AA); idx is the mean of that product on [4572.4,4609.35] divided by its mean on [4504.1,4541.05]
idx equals 1.1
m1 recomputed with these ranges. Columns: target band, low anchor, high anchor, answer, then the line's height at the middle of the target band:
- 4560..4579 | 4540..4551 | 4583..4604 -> -0.04 mag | 9.77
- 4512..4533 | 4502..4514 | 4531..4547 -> 0.02 mag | 10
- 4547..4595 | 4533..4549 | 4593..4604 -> -0.04 mag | 9.75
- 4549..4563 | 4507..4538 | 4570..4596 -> 0.00 mag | 10.1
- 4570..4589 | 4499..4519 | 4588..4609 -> 0.00 mag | 10.2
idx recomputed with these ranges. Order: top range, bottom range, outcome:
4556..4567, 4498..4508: 1.04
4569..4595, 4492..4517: 1.07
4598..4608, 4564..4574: 1.03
